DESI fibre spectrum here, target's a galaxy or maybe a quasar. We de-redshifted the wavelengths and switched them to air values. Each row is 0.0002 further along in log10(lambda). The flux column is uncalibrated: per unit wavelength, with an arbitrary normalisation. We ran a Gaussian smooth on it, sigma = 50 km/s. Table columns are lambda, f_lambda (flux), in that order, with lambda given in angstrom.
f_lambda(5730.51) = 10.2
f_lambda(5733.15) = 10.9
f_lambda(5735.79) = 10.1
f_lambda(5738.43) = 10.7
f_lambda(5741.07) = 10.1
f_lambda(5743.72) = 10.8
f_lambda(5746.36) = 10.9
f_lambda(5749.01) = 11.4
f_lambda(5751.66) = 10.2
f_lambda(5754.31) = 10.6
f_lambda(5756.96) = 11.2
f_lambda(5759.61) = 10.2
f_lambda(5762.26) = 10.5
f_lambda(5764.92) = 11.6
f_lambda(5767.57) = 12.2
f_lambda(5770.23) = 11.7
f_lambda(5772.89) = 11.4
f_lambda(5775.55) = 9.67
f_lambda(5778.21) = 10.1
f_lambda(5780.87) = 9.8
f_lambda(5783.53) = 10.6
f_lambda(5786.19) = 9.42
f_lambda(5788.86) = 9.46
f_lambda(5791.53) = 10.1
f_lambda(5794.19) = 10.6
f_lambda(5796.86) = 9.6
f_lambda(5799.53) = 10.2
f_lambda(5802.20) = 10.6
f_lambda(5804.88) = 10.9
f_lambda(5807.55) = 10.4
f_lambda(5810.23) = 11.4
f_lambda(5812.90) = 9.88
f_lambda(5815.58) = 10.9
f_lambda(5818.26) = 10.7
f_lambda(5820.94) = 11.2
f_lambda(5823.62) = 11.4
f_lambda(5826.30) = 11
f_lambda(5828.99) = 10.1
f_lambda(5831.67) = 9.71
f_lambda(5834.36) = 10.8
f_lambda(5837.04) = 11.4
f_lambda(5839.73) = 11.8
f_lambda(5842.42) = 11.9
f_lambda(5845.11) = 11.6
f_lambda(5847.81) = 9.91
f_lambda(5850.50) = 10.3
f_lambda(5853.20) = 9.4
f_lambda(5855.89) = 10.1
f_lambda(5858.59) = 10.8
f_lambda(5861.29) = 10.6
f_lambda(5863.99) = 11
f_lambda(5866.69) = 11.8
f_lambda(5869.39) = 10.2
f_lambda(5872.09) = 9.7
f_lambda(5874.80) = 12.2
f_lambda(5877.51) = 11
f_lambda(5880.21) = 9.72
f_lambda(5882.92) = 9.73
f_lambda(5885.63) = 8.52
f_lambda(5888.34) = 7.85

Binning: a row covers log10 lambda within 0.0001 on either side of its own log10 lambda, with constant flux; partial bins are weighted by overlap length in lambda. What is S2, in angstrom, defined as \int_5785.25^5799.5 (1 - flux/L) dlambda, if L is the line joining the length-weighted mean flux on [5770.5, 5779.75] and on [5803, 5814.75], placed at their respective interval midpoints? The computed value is 1.0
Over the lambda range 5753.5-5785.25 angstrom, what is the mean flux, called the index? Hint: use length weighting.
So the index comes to 10.8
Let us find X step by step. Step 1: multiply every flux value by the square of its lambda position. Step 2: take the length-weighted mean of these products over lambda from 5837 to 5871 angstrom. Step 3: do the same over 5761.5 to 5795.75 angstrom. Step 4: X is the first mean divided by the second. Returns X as 1.05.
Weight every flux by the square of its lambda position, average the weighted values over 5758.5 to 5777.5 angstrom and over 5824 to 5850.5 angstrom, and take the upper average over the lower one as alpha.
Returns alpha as 1.0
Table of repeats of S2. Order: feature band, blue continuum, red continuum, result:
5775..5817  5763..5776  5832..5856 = 3.5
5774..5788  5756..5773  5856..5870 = 1.6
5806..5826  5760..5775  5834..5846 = 1.1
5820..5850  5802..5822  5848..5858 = -1.9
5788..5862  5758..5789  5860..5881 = 0.7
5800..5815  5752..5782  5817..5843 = 0.4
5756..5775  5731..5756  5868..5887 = -1.2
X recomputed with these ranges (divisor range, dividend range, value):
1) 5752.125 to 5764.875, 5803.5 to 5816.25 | 1.02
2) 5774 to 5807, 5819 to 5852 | 1.10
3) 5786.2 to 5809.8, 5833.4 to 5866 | 1.08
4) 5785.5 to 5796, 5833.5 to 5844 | 1.18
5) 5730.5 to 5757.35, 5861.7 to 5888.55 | 1.01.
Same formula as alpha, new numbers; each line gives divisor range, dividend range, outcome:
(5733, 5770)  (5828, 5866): 1.02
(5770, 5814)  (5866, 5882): 1.07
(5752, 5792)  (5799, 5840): 1.03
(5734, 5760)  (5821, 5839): 1.05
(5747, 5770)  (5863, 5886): 0.99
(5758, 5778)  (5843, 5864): 0.98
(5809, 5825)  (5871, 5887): 0.95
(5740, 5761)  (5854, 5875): 1.04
